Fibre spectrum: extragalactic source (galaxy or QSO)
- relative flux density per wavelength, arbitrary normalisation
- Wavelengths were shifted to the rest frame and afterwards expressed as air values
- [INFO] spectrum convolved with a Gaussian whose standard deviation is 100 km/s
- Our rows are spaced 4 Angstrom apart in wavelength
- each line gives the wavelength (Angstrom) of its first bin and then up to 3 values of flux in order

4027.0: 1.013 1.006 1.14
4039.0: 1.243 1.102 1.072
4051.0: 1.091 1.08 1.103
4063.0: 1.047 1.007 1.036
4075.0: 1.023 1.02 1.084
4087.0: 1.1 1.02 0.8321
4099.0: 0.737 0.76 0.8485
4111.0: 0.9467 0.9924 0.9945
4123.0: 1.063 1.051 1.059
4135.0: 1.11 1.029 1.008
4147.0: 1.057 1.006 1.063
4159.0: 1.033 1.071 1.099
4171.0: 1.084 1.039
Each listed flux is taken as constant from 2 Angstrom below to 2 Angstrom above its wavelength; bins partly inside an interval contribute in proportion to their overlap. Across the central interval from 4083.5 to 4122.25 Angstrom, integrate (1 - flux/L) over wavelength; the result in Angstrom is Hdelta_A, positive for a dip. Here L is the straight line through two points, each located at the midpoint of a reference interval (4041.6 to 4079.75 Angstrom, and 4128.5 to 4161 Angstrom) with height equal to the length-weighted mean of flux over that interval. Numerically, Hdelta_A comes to 4.6 Angstrom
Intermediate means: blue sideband 1.06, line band 0.926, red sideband 1.05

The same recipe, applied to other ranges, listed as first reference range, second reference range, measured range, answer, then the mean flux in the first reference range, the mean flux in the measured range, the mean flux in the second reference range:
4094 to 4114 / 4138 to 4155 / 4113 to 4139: -3.0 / 0.833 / 1.04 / 1.03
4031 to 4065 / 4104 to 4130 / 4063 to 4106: 3.1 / 1.1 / 0.963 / 0.977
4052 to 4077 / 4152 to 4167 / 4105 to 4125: 1.6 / 1.05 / 0.969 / 1.06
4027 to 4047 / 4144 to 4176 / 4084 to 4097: 1.1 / 1.11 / 0.992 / 1.06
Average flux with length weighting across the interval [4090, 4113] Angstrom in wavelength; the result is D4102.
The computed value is 0.85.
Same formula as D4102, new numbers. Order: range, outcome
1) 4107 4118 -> 0.95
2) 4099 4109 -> 0.791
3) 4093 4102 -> 0.782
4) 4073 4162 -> 0.993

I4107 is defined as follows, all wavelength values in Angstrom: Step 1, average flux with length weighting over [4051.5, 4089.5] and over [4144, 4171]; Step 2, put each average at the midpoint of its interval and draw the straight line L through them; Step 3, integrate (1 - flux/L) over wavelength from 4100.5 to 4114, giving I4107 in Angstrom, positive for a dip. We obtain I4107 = 2.5 Angstrom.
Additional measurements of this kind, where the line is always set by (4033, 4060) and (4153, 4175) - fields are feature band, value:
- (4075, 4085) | 0.5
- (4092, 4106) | 3.8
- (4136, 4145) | 0.4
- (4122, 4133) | 0.3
